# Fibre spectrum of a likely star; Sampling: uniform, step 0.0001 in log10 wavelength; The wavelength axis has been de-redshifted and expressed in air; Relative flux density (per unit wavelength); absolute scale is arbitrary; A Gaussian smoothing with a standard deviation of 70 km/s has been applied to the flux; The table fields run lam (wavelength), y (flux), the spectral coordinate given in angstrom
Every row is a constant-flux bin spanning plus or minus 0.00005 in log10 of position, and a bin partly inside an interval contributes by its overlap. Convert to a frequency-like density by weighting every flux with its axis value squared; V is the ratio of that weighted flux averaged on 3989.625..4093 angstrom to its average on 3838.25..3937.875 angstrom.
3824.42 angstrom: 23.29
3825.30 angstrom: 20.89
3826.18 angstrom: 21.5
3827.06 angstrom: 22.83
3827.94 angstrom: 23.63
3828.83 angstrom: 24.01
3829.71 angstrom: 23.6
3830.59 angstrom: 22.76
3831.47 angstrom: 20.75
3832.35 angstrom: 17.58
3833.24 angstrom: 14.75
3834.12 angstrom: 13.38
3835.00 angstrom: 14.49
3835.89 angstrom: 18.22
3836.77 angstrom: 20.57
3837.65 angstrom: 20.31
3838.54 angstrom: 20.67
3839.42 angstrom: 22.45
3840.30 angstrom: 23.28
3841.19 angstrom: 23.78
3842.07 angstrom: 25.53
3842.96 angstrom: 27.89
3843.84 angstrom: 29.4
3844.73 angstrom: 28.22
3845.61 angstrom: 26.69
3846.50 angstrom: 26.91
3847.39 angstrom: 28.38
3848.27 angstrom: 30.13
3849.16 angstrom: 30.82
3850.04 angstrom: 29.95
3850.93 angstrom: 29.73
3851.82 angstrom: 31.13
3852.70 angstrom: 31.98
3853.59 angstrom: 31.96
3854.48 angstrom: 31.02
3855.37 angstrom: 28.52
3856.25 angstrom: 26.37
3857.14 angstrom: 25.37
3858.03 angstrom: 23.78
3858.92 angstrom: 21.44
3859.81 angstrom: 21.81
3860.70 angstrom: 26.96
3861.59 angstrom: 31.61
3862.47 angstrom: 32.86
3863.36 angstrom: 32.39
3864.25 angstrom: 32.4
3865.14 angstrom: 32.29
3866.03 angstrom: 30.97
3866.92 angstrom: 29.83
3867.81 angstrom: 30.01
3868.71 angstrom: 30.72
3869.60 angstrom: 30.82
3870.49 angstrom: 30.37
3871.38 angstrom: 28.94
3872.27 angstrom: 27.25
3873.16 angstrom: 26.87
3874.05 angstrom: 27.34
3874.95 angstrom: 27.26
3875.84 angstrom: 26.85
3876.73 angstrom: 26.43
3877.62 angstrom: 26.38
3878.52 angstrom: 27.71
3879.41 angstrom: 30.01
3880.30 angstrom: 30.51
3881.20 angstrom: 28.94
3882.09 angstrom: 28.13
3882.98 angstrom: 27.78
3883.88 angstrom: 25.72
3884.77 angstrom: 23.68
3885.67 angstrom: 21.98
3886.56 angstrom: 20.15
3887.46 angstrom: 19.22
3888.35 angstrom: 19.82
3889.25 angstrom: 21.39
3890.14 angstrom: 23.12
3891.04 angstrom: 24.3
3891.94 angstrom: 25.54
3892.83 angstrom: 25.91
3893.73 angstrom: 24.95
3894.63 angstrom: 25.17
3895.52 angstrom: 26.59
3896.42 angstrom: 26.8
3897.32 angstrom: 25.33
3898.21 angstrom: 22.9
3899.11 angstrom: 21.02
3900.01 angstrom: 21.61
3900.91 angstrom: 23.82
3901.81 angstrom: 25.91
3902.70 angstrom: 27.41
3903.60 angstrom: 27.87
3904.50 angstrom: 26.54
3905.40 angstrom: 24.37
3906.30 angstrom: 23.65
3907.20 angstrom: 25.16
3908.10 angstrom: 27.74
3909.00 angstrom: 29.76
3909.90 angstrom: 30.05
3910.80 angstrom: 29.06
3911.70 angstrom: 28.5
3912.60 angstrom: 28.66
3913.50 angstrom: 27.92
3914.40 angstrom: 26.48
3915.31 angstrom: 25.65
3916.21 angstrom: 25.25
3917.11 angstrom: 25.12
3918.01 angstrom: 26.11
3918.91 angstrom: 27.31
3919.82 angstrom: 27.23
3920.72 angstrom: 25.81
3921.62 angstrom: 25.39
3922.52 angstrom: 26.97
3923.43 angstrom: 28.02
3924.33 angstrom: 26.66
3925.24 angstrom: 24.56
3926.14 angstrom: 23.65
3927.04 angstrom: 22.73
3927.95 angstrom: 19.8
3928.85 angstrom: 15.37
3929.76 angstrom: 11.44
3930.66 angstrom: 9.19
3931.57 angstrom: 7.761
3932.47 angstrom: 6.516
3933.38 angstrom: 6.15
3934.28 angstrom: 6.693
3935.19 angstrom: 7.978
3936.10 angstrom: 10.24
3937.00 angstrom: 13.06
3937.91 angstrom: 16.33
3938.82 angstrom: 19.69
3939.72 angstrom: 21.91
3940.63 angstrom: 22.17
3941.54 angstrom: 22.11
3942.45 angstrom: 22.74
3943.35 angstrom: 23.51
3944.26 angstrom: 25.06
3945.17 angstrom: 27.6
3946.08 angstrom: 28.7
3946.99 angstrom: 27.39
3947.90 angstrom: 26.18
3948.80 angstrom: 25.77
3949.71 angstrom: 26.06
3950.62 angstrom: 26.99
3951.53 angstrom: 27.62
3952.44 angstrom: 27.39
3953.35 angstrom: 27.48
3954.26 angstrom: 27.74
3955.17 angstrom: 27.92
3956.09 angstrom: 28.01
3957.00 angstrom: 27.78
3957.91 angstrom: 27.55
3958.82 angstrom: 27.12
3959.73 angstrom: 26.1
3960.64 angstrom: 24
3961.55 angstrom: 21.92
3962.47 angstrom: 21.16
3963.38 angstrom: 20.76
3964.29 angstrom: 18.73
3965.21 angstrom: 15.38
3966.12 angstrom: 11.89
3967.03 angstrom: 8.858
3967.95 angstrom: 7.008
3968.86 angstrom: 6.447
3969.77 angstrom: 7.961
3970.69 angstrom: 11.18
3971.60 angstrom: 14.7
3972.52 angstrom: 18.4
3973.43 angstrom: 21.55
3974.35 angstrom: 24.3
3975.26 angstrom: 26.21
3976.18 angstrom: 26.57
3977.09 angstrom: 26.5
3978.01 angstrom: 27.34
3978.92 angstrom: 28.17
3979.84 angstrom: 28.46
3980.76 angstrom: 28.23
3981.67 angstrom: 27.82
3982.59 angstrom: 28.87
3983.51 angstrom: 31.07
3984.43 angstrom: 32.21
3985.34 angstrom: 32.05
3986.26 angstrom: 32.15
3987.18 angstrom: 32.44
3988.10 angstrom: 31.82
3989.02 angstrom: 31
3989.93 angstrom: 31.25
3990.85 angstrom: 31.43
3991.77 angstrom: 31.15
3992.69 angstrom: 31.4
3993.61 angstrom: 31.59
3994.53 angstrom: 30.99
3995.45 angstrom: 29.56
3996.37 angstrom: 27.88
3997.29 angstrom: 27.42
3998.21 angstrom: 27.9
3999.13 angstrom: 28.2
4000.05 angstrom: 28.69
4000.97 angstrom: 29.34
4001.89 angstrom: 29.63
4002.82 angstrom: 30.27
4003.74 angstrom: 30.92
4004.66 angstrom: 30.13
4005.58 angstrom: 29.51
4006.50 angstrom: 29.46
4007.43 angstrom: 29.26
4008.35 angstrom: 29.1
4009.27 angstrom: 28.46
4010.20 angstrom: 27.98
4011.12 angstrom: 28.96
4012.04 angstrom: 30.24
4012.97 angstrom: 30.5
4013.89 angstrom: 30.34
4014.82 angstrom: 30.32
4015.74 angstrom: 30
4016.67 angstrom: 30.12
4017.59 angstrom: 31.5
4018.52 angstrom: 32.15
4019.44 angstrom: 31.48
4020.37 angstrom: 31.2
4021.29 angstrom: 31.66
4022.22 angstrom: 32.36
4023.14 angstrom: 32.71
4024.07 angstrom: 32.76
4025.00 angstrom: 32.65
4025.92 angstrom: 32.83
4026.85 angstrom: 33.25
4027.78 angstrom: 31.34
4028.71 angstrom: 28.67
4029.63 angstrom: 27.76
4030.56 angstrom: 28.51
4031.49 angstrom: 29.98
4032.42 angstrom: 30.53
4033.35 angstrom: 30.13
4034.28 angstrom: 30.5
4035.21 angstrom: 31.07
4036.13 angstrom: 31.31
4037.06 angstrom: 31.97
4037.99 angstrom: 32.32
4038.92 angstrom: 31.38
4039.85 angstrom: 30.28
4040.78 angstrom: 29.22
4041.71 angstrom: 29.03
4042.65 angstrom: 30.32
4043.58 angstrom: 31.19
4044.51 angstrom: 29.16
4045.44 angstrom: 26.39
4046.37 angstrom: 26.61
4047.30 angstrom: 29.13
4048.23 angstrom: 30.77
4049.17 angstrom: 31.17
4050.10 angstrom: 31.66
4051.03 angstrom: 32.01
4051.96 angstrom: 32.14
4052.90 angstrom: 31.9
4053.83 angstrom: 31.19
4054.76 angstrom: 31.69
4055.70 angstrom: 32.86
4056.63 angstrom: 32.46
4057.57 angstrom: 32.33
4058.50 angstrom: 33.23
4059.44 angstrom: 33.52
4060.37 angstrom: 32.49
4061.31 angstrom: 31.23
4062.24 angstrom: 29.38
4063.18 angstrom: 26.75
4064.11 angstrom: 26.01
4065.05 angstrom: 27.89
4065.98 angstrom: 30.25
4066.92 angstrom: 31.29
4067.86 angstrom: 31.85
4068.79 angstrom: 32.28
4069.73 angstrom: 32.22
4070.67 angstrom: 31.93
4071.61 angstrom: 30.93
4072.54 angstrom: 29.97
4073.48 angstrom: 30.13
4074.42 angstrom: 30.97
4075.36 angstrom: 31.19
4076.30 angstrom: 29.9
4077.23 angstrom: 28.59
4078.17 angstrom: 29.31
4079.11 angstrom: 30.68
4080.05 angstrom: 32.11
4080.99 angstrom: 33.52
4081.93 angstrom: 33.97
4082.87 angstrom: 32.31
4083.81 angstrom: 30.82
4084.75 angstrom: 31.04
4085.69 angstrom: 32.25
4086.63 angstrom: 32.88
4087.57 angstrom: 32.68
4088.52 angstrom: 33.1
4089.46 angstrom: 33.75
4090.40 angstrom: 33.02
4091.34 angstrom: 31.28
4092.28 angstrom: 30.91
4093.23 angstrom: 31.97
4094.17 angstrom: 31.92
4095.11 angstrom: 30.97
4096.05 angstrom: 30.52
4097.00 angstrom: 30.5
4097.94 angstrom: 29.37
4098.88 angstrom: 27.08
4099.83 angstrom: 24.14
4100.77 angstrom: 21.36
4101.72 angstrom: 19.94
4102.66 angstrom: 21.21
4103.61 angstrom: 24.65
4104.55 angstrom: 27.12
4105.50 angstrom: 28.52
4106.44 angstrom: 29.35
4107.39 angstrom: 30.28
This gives 1.3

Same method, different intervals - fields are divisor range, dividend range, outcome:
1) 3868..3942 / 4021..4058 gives 1.40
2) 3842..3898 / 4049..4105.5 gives 1.23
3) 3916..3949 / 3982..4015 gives 1.52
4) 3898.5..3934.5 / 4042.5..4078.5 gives 1.43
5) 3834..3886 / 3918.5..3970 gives 0.79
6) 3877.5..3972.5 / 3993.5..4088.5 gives 1.44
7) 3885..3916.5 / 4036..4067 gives 1.31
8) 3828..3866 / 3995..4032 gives 1.28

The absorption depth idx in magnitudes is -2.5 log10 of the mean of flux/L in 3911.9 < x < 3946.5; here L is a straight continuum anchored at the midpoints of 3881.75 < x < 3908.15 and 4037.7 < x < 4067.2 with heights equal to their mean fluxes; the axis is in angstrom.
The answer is 0.23 mag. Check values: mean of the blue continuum 24.4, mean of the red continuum 30.5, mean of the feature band 20.8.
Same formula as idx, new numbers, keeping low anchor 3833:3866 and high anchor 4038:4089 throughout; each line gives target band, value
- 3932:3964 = 0.273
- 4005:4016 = 0.010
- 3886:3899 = 0.156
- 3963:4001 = 0.176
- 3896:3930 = 0.098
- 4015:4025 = -0.057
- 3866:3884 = -0.065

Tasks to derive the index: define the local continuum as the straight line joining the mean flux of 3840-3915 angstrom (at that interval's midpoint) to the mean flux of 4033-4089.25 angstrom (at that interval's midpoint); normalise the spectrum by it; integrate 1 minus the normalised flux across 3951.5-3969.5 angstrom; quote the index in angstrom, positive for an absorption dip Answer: 4.7 angstrom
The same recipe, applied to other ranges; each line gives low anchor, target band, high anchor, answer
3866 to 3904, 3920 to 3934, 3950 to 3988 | 3.5 angstrom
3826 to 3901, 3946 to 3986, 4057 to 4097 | 6.9 angstrom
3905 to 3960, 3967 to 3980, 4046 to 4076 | 3.4 angstrom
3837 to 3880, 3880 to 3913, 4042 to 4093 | 3.7 angstrom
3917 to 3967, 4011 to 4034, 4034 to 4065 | -2.1 angstrom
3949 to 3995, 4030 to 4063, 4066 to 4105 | -2.9 angstrom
